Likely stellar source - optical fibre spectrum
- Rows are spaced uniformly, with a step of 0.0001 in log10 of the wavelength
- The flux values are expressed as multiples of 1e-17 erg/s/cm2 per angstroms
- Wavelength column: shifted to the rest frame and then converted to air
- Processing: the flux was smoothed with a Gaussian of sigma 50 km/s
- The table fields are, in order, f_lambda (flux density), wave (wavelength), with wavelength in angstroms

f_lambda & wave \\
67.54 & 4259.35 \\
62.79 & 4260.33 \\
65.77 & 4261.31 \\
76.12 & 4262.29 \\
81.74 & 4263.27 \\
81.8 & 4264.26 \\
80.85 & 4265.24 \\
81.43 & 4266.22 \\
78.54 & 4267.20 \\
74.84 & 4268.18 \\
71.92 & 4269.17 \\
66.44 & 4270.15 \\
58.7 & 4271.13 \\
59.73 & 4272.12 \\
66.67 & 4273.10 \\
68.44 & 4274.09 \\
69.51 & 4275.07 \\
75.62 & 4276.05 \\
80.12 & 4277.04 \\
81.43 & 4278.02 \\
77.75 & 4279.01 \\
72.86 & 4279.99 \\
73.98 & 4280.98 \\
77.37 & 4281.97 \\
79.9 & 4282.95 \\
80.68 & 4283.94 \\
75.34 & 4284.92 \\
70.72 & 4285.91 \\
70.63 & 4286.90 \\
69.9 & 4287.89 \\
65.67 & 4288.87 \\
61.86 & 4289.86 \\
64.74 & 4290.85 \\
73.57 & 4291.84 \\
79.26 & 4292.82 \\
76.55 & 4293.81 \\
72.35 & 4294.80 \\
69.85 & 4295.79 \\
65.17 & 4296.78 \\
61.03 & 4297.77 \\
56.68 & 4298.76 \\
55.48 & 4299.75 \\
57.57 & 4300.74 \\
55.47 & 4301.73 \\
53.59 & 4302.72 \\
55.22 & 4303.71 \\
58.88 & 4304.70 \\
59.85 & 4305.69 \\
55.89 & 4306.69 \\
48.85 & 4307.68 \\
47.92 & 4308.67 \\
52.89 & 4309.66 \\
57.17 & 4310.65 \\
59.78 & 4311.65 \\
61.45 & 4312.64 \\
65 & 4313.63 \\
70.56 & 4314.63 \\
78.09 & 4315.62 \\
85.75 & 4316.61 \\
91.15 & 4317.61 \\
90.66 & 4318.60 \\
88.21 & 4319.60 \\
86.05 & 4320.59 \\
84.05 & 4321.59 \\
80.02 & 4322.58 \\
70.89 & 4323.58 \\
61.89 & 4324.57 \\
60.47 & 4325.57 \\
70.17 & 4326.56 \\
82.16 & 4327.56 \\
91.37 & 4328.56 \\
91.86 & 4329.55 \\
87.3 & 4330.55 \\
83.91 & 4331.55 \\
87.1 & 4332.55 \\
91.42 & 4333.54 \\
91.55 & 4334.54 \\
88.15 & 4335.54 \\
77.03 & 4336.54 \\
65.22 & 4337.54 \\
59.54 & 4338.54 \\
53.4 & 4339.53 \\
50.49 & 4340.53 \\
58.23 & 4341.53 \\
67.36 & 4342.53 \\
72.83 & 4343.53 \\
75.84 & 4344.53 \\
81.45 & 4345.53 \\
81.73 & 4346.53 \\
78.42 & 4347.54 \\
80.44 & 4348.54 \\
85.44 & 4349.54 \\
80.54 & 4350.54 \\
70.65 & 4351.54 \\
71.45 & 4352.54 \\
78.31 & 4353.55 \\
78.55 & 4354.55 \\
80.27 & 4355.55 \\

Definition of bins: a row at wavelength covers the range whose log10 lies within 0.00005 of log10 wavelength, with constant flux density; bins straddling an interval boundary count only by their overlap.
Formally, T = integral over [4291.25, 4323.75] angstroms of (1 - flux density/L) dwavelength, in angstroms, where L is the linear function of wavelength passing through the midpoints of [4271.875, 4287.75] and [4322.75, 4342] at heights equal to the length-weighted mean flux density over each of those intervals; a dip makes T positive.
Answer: 3.1 angstroms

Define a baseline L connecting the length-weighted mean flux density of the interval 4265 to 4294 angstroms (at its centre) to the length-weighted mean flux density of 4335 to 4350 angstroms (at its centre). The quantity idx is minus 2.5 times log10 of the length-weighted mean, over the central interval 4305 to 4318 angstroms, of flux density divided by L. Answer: 0.13 mag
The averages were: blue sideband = 72.7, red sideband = 71.7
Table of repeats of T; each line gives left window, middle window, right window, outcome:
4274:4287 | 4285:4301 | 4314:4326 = 2.0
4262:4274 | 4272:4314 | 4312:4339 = 5.2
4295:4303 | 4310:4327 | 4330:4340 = -1.0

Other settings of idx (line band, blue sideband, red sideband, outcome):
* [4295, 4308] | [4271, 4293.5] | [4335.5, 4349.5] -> 0.22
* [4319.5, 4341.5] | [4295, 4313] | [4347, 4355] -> -0.12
